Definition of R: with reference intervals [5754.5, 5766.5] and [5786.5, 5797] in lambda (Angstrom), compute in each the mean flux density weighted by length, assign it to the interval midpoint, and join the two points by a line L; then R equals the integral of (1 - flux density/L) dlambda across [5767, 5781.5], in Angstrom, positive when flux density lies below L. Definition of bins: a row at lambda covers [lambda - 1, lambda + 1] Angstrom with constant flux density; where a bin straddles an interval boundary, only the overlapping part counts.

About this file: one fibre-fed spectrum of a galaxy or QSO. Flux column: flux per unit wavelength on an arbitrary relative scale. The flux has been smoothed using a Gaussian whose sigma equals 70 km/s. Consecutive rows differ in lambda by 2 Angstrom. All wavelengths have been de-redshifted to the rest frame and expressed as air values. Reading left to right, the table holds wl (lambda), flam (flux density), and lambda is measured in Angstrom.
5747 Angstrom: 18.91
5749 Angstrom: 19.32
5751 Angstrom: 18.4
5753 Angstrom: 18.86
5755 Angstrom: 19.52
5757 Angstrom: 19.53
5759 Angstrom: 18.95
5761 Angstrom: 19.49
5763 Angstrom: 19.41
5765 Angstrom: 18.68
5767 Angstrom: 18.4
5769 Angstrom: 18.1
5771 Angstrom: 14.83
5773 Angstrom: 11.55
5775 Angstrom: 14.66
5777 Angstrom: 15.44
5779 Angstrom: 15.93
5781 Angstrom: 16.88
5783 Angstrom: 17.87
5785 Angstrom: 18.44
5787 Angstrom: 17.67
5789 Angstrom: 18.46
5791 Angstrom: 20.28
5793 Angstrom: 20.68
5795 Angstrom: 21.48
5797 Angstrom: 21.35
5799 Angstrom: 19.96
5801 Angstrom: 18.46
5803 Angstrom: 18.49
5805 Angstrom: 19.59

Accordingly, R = 3.00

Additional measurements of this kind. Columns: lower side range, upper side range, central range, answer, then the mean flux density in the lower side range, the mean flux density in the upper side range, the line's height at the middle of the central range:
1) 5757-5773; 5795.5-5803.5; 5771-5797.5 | 1.99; 17.9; 19.8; 18.9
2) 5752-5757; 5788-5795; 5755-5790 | 4.02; 19.3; 20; 19.6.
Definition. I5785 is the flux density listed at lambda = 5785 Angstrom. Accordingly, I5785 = 18.44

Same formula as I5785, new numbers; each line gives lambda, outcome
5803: 18.49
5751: 18.4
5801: 18.46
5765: 18.68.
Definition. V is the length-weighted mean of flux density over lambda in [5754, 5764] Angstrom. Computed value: 19.4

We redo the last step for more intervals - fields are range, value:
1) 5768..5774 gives 14.8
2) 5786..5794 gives 19.3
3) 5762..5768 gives 18.8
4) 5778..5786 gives 17.3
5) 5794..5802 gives 20.3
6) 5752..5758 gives 19.3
